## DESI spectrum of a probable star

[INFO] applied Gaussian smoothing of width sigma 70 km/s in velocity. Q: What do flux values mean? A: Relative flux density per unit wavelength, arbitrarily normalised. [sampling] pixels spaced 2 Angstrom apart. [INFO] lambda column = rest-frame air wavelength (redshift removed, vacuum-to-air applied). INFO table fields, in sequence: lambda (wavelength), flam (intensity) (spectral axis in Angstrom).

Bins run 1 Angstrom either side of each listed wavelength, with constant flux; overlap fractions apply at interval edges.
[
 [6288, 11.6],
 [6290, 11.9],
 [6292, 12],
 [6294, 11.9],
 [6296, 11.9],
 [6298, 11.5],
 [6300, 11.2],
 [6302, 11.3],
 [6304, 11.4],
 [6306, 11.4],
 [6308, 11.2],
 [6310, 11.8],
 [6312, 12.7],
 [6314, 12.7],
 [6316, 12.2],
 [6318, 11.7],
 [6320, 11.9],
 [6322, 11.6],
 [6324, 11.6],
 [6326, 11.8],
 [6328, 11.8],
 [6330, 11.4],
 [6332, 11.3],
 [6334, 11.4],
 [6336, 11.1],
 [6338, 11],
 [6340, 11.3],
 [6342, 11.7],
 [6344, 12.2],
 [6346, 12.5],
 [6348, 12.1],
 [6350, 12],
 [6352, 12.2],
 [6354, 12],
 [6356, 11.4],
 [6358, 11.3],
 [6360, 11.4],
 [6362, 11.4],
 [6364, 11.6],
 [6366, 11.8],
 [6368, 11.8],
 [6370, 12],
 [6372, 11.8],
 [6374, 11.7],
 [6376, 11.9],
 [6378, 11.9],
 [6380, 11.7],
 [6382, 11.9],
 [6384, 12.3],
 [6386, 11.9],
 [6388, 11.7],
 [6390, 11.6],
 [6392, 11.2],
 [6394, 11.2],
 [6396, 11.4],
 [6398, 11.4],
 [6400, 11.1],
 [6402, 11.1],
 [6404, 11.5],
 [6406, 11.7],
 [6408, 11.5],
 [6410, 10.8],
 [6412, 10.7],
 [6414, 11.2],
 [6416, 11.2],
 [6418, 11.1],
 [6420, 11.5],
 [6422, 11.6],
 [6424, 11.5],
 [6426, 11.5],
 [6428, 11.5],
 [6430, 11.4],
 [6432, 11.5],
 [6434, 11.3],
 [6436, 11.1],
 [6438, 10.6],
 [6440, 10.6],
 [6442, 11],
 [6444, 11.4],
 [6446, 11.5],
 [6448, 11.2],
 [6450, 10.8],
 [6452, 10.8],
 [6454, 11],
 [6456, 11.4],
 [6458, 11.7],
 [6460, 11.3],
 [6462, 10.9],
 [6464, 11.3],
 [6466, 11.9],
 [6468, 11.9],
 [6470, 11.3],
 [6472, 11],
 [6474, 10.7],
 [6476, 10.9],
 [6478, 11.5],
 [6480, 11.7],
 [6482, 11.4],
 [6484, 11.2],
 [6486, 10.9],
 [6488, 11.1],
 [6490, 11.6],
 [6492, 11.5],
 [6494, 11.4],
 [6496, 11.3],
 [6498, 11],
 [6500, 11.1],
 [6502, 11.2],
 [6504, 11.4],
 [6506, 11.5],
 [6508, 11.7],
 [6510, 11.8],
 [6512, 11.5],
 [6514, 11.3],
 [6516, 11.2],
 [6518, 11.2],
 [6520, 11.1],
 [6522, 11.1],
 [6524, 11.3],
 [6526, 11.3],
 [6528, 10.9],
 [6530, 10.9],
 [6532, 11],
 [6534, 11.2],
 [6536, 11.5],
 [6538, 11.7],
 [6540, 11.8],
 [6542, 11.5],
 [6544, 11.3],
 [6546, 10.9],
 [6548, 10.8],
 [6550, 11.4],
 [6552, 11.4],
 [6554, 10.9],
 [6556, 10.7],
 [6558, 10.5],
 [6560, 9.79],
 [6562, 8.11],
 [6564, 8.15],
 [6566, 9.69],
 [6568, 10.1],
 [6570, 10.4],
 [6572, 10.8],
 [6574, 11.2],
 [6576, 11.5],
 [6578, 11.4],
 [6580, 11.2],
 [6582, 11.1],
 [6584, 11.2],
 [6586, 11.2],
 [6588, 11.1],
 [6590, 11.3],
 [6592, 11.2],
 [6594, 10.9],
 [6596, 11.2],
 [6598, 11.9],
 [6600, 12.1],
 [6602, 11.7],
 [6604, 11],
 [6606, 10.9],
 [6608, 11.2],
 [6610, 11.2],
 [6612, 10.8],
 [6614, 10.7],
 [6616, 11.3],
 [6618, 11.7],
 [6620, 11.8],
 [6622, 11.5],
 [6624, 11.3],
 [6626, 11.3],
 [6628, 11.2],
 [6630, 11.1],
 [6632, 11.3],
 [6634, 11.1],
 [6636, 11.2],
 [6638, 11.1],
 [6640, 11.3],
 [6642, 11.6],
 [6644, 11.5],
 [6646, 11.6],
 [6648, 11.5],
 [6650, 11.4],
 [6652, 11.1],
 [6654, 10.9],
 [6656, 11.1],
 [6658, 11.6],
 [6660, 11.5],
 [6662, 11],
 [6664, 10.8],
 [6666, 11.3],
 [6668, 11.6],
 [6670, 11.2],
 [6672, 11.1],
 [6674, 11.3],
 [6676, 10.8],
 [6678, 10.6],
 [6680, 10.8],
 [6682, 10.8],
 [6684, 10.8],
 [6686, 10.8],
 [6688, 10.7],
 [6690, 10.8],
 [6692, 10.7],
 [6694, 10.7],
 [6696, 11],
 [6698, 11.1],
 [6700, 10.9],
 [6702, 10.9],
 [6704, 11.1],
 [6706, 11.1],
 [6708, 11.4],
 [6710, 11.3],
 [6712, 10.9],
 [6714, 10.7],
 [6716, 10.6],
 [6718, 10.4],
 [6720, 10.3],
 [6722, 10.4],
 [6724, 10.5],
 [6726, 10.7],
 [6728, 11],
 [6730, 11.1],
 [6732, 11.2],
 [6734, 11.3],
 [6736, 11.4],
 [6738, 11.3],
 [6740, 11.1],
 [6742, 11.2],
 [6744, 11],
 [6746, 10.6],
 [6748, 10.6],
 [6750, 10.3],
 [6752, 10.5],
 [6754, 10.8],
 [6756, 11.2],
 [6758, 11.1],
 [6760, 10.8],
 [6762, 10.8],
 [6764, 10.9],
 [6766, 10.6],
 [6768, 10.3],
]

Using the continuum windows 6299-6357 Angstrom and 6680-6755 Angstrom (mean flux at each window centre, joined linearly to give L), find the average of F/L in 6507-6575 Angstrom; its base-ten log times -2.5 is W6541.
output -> 0.04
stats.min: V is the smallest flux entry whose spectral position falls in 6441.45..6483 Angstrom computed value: 10.7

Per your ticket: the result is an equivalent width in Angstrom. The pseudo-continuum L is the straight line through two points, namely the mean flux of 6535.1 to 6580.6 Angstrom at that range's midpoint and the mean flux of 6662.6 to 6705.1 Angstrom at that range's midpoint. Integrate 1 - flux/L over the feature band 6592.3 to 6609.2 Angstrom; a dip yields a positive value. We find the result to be -0.87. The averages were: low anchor 10.7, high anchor 10.9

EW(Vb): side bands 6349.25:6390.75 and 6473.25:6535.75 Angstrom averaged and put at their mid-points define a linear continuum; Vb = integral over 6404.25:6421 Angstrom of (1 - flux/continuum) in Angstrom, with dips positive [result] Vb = 0.6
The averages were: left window 11.8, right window 11.3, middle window 11.2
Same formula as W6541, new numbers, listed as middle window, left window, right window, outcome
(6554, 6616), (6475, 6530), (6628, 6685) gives 0.04 mag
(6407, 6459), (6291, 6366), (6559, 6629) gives 0.02 mag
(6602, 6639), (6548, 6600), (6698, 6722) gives -0.04 mag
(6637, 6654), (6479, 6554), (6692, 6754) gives -0.03 mag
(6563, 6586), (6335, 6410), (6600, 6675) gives 0.07 mag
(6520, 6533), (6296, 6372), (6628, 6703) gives 0.03 mag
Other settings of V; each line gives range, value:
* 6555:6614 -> 8.11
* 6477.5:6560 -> 9.79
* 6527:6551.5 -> 10.8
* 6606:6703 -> 10.6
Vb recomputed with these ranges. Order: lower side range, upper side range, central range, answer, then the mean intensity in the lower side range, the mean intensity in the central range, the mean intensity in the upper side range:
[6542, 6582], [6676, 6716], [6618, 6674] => -2.76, 10.6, 11.3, 10.9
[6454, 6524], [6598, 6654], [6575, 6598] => 0.16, 11.3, 11.2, 11.3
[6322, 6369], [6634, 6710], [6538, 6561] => 0.57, 11.7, 11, 11.1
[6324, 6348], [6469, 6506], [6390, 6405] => 0.22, 11.6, 11.3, 11.2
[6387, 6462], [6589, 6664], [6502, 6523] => -0.19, 11.3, 11.4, 11.3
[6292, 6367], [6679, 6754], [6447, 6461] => 0.32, 11.7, 11.2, 10.9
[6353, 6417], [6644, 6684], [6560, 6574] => 2.00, 11.5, 9.68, 11.2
